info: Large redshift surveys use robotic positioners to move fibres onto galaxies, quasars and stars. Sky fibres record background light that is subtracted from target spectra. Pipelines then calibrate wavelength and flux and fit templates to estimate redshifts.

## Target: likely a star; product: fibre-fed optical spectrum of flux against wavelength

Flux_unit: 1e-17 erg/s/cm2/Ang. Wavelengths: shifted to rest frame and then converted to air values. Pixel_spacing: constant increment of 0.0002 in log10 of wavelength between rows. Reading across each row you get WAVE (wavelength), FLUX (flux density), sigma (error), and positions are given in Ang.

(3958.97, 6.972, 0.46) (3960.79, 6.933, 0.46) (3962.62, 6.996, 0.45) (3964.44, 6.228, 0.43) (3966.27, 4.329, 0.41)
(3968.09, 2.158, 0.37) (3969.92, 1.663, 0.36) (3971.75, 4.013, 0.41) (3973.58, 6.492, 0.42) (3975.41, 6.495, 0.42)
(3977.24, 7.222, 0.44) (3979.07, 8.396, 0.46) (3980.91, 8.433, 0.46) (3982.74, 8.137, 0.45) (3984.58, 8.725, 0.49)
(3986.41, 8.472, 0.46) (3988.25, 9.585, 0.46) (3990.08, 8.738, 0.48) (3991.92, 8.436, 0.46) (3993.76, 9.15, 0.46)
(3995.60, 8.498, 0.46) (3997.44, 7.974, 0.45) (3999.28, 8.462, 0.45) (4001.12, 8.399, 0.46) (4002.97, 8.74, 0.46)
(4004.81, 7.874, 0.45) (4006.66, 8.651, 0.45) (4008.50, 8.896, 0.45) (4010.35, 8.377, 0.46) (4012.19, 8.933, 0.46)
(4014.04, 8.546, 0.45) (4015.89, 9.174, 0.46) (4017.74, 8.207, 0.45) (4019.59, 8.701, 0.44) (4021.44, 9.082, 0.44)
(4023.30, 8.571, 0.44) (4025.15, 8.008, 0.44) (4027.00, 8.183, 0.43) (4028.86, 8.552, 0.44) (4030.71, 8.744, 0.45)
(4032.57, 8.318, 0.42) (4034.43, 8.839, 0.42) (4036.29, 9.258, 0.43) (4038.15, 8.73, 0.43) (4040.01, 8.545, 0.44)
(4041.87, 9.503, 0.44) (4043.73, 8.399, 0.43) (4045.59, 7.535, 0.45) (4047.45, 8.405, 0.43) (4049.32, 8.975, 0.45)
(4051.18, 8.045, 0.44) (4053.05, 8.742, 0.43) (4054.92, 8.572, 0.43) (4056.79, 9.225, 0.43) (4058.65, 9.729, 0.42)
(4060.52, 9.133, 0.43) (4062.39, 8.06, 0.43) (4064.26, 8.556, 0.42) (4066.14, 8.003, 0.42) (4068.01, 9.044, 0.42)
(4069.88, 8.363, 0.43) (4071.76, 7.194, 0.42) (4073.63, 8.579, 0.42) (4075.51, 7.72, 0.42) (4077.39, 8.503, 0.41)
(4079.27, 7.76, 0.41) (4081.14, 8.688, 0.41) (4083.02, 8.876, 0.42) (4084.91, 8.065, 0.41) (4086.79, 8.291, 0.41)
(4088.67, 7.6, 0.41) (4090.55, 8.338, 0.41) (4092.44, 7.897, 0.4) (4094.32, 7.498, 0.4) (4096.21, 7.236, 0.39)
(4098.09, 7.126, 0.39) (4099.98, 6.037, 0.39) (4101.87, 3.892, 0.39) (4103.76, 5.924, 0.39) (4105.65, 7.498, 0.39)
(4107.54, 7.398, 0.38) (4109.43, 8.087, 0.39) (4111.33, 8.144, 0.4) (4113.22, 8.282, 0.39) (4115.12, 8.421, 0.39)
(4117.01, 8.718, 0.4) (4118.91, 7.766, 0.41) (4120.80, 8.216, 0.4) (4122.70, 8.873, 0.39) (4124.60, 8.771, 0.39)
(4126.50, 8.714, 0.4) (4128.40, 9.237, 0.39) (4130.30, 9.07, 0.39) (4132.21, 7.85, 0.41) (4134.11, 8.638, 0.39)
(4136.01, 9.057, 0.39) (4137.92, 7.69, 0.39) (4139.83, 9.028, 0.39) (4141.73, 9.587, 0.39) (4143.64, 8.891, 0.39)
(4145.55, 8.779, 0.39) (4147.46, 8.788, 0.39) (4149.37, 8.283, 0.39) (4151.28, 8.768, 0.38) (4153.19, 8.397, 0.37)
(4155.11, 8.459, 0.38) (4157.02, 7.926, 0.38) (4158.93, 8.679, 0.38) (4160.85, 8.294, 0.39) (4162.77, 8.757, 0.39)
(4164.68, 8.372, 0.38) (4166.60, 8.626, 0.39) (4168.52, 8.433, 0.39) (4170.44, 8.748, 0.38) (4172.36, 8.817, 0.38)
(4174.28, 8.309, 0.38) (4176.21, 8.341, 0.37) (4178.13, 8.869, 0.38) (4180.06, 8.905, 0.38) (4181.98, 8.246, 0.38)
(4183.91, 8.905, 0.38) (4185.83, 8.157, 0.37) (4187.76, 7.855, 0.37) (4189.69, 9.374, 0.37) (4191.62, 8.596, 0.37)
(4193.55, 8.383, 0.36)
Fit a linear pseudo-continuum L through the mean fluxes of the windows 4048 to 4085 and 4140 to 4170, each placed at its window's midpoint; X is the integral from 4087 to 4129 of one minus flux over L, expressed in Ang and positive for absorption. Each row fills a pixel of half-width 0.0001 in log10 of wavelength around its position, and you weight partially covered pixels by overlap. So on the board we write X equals 4.14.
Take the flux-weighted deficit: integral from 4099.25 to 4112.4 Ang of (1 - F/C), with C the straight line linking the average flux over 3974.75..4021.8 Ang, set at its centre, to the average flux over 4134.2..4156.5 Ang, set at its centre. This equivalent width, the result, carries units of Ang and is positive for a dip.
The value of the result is 2.9 Ang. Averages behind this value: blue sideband 8.48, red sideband 8.68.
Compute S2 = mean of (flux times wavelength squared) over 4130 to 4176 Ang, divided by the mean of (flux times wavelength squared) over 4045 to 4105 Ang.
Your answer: 1.12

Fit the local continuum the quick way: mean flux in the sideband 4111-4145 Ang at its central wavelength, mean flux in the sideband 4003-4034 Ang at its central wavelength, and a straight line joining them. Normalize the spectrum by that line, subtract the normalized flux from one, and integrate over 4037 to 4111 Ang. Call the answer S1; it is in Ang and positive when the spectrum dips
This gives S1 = 4.68 Ang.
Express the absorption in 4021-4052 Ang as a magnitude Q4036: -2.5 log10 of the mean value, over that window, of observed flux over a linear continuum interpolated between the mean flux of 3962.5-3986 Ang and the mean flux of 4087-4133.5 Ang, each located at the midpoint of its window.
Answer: -0.24 mag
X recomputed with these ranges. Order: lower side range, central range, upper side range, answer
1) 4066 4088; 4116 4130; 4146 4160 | -0.4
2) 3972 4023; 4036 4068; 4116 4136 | -0.8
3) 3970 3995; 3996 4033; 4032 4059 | -1.5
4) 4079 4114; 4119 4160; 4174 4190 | -3.2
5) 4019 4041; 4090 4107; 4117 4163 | 3.6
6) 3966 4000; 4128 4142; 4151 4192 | -0.7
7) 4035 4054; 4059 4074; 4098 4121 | -0.4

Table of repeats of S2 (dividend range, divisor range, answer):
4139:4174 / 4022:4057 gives 1.07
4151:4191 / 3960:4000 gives 1.32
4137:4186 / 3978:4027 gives 1.08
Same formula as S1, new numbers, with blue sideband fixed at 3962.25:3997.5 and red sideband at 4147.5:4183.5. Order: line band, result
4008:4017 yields -1.87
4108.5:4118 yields -0.28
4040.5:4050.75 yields -1.37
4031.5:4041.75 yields -1.84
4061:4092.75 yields -1.78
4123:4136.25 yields -0.84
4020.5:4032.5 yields -1.85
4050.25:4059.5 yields -1.51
